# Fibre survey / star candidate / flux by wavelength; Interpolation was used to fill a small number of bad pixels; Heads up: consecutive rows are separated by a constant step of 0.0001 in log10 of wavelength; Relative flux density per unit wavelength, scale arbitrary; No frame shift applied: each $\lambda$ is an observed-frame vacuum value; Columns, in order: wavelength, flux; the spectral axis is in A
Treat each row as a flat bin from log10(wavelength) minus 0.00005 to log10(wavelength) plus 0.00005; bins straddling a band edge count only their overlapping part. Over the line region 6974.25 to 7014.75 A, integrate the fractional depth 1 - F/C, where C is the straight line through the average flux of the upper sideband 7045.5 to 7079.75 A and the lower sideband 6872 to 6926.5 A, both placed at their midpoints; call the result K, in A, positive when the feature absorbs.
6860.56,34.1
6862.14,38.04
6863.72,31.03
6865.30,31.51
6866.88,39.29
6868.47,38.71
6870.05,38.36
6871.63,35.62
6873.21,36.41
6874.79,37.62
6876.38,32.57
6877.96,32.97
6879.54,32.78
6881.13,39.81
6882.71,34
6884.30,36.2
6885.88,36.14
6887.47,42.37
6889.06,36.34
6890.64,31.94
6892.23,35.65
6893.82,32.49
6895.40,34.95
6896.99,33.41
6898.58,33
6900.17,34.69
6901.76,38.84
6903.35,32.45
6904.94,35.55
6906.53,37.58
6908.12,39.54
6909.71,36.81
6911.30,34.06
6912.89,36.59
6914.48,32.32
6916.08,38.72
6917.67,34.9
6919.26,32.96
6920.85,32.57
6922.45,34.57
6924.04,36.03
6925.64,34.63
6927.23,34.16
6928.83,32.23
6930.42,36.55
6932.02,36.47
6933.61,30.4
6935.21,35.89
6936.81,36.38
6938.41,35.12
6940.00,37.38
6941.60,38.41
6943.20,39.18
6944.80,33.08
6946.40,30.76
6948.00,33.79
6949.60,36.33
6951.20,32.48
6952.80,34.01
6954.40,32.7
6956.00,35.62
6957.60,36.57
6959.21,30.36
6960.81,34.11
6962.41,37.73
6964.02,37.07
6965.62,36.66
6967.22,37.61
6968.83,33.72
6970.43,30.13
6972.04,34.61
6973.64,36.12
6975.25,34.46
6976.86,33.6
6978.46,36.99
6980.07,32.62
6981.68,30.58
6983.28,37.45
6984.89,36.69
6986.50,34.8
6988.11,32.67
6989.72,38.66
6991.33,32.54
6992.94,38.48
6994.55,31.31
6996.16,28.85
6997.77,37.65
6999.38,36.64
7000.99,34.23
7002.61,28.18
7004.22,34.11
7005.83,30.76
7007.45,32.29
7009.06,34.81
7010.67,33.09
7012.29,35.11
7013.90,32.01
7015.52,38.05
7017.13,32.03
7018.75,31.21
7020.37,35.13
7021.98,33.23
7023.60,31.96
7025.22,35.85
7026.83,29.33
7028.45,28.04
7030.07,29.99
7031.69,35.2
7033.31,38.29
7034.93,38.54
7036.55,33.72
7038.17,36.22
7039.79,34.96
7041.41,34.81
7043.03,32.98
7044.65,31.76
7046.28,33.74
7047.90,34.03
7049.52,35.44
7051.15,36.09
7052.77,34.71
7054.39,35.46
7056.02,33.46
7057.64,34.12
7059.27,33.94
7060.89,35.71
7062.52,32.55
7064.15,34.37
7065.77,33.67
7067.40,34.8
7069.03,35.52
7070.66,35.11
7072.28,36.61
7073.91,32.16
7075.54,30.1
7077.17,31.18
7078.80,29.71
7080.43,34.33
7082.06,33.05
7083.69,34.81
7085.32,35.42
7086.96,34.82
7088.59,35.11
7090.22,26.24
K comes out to 0.7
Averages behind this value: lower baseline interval 35.3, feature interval 34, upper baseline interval 33.9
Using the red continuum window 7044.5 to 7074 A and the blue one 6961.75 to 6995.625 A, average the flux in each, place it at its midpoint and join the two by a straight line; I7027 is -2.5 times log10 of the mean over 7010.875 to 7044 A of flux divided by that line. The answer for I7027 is 0.03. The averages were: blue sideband 34.9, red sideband 34.5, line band 33.8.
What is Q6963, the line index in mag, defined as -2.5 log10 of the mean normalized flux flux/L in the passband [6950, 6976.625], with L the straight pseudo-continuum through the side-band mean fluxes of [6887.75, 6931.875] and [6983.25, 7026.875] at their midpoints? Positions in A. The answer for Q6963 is -0.01 mag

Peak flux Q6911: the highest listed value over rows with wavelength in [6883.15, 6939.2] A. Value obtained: 42.37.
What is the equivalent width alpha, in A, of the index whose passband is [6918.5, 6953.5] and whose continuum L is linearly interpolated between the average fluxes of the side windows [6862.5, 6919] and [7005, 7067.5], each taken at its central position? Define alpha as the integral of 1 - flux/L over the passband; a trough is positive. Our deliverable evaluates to 0.3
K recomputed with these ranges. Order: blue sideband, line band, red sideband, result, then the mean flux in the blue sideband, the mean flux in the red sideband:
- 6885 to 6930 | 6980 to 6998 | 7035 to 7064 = 0.2 A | 35.2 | 34.4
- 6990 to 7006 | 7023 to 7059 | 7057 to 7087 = -0.4 A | 33.6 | 33.8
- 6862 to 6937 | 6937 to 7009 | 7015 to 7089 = 0.3 A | 35.3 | 33.9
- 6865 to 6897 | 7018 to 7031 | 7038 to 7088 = 1.0 A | 35.8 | 34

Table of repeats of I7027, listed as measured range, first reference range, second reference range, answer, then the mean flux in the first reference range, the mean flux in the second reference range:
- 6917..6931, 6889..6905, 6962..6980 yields 0.012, 34.4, 35.2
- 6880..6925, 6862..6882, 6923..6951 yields -0.003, 35.7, 35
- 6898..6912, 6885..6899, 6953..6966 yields -0.022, 35.2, 35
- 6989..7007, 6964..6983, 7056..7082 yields 0.018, 34.5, 33.6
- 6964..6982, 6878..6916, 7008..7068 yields 0.007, 35.5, 34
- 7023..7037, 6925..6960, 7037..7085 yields 0.023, 34.7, 34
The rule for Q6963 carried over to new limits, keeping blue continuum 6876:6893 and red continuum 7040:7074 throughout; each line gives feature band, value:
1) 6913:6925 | 0.02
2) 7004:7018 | 0.04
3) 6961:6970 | -0.03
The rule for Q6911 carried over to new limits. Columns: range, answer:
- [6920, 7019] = 39.18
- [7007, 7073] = 38.54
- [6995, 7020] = 38.05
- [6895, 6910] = 39.54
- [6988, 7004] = 38.66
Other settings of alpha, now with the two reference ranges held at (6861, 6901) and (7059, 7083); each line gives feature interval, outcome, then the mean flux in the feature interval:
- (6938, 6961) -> 0.05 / 34.7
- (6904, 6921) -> -0.28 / 35.7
